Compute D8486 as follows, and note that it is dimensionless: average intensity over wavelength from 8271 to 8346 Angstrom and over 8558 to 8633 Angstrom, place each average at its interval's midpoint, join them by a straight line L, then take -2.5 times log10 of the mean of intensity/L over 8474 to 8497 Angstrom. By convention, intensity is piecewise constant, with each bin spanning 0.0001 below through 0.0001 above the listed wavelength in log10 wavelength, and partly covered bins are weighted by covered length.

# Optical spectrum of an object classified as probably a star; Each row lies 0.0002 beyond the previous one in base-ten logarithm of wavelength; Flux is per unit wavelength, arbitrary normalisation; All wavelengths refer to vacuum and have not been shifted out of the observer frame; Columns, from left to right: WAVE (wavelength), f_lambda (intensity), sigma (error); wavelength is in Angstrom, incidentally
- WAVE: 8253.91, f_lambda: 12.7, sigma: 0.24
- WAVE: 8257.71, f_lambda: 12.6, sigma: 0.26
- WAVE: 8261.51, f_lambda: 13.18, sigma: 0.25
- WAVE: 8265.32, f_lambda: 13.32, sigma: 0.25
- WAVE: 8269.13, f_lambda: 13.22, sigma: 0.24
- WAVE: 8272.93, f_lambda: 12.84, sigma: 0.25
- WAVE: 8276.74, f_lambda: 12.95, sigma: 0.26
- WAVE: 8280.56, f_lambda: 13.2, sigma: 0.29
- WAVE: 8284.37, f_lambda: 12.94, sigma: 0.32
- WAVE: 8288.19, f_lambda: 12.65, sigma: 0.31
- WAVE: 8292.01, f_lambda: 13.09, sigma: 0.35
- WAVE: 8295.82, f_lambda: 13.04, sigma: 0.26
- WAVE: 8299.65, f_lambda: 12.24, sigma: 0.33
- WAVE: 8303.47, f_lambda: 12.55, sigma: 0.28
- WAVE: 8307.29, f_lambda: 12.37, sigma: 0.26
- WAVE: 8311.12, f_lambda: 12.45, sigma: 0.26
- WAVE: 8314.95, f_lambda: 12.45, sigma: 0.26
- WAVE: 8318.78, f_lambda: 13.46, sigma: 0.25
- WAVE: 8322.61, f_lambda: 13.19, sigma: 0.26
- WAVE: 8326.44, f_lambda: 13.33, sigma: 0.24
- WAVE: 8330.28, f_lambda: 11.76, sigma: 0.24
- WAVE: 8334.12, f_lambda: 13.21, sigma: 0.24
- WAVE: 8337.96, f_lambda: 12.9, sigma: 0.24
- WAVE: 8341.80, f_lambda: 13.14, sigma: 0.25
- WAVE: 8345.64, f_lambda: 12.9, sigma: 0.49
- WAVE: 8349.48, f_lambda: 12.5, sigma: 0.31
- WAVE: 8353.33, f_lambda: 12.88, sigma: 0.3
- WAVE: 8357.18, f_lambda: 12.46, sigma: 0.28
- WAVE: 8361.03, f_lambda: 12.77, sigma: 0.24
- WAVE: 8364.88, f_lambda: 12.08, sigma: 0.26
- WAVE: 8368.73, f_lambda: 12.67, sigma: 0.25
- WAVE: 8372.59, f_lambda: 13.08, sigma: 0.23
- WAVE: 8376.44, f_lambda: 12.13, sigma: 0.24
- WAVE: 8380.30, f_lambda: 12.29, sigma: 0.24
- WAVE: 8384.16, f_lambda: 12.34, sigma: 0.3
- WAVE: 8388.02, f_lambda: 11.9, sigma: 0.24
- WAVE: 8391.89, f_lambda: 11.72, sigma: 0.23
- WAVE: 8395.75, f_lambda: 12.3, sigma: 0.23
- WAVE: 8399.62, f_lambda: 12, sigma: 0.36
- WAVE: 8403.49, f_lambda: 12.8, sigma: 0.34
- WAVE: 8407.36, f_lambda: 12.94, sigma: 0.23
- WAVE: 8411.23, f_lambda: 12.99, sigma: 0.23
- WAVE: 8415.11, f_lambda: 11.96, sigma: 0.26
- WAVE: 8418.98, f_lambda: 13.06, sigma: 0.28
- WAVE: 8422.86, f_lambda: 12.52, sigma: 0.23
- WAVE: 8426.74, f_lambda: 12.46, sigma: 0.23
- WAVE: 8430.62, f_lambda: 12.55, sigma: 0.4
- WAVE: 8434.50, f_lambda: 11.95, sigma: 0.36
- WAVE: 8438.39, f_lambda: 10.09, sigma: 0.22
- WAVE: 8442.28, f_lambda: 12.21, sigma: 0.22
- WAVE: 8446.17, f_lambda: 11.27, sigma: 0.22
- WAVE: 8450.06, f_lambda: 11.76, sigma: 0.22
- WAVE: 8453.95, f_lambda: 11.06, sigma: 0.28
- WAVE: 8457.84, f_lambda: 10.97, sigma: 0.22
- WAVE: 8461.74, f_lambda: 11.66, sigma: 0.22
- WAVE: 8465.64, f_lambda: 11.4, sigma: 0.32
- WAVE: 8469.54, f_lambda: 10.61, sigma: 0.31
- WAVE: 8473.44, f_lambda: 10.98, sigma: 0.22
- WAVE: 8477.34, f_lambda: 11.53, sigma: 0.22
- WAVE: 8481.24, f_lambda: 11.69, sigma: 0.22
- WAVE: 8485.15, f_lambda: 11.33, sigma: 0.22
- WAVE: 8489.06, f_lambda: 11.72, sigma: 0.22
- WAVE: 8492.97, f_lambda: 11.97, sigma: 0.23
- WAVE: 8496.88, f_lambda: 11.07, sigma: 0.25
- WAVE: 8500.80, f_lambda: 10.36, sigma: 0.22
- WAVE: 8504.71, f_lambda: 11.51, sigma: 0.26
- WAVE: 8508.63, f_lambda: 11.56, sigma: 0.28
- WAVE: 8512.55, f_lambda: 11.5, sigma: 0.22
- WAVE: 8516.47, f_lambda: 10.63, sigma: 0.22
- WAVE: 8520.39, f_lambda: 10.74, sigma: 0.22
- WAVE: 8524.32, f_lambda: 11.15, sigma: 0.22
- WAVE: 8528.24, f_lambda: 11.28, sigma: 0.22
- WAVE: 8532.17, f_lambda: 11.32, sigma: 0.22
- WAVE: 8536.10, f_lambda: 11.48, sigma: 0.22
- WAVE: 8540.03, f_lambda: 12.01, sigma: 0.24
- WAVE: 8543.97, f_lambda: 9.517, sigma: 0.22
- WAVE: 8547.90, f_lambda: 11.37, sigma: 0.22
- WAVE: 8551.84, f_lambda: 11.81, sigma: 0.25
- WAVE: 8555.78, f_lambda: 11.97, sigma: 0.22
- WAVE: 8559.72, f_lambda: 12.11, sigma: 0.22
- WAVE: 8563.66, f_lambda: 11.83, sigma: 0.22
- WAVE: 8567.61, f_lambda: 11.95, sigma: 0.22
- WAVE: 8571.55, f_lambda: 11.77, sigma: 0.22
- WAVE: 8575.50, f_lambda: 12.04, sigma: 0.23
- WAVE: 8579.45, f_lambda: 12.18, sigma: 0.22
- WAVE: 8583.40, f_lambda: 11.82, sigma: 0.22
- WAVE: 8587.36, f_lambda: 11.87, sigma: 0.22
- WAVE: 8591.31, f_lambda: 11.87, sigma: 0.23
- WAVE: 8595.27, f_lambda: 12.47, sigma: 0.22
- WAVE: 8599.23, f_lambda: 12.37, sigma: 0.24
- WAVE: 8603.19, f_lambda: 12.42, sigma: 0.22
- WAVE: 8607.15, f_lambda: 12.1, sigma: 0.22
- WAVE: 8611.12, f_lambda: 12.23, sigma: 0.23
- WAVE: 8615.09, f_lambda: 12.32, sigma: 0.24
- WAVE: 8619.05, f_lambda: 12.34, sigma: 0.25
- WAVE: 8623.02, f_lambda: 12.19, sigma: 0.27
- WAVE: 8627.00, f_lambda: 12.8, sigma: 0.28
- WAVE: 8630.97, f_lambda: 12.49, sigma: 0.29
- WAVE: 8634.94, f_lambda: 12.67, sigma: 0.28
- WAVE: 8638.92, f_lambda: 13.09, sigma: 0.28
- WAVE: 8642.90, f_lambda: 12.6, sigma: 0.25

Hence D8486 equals 0.08 mag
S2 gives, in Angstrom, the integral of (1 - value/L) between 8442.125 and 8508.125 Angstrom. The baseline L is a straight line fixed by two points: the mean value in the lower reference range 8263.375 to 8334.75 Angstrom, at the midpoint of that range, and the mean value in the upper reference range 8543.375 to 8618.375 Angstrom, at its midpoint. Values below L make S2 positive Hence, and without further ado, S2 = 5.1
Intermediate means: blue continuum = 12.8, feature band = 11.3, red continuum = 11.9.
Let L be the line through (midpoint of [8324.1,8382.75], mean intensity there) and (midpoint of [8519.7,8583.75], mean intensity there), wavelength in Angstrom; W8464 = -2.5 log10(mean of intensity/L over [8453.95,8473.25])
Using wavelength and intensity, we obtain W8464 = 0.09 mag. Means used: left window 12.7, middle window 11.1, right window 11.6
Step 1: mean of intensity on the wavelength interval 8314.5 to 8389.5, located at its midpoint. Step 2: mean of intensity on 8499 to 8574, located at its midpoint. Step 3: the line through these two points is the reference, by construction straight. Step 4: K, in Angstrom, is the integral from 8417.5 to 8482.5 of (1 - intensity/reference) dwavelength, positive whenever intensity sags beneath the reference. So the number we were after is 2.0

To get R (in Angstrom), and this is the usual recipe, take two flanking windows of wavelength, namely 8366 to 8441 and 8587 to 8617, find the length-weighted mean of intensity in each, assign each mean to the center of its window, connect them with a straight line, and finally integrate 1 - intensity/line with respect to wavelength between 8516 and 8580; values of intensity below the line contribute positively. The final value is 4.0 Angstrom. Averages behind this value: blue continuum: 12.3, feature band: 11.5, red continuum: 12.2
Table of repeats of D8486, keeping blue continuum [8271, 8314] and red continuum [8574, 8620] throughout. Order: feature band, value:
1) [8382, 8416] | 0.02 mag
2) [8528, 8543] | 0.08 mag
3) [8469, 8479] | 0.12 mag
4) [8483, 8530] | 0.10 mag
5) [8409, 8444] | 0.03 mag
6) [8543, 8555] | 0.11 mag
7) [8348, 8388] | 0.01 mag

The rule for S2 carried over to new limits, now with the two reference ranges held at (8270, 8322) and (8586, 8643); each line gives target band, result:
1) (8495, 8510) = 1.7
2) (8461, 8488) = 2.7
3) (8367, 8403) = 1.1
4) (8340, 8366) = 0.1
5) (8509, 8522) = 1.5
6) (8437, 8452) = 1.5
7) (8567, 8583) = 0.6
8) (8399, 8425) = 0.0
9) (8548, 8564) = 0.8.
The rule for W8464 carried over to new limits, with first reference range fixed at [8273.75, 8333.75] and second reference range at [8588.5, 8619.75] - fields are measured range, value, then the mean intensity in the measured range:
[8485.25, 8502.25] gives 0.10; 11.3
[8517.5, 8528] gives 0.13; 11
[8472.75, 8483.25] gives 0.09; 11.5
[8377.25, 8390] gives 0.04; 12.2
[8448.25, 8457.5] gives 0.11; 11.3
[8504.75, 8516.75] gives 0.10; 11.4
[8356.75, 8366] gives 0.02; 12.5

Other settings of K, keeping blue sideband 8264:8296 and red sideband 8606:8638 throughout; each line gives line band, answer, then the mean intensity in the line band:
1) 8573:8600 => 0.9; 12.1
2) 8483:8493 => 0.8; 11.6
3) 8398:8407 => 0.2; 12.5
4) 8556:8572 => 0.8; 11.9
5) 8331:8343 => 0.0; 12.9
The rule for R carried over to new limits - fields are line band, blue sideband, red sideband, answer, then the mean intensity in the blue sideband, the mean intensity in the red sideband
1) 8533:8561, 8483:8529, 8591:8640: 0.6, 11.2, 12.4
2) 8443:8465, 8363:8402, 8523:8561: 0.9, 12.3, 11.4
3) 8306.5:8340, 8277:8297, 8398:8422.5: 0.2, 13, 12.6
